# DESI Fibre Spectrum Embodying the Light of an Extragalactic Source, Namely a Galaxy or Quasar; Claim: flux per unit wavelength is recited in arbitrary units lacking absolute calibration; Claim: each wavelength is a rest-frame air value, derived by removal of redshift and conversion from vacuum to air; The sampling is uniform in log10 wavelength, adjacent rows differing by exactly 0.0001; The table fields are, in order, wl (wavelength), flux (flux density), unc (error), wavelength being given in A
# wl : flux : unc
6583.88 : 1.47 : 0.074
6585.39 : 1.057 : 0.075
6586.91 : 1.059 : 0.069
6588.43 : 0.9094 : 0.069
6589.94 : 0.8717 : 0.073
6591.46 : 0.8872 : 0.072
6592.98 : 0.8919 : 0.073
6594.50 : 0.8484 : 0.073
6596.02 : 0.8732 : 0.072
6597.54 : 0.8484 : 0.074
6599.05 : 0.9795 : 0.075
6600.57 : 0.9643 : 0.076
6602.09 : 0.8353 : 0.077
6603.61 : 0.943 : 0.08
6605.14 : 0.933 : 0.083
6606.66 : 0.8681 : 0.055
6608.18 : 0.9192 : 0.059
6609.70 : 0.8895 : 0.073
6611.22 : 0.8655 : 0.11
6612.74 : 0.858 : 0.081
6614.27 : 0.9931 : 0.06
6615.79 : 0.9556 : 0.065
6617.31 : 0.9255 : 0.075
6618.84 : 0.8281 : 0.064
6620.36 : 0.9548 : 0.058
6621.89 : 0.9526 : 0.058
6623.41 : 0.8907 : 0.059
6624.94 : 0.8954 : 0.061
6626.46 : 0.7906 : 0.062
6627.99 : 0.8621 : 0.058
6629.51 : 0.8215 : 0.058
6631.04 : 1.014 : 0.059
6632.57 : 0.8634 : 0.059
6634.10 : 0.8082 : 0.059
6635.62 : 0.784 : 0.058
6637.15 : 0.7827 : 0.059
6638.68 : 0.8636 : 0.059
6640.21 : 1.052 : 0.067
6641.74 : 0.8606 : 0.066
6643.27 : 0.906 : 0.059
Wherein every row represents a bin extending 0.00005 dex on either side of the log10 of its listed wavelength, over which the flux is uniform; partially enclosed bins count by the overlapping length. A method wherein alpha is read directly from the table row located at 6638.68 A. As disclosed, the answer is 0.8636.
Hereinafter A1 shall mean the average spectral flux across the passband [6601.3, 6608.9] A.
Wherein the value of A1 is 0.899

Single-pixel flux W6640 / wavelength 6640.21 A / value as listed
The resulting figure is 1.052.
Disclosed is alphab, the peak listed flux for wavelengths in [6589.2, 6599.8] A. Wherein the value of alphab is 0.9795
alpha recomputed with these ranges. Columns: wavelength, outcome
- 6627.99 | 0.8621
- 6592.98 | 0.8919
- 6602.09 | 0.8353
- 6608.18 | 0.9192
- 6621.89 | 0.9526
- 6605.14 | 0.933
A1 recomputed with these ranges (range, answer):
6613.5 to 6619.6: 0.925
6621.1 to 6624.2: 0.92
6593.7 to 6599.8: 0.888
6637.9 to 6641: 0.955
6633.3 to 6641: 0.858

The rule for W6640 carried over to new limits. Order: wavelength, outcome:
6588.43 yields 0.9094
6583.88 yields 1.47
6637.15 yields 0.7827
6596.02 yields 0.8732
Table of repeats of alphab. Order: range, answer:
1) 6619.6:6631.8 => 1.014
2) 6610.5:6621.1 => 0.9931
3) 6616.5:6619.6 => 0.9255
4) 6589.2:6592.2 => 0.8872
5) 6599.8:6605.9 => 0.9643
